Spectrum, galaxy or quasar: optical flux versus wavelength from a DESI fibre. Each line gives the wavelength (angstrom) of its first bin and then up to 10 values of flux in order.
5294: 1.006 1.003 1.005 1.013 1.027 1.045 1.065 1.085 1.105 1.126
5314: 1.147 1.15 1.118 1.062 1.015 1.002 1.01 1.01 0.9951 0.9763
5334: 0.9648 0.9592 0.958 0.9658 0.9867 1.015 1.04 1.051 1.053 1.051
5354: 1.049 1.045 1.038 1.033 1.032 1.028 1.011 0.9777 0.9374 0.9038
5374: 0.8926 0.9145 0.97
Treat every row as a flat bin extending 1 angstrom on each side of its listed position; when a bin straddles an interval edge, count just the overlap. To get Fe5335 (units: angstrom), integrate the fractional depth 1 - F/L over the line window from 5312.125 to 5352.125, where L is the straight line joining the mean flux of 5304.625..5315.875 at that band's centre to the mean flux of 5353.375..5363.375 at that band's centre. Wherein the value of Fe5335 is 1.78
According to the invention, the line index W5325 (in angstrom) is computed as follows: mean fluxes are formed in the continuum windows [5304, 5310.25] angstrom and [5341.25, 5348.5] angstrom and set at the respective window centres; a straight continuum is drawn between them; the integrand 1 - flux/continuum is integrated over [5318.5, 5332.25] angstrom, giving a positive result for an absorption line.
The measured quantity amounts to 0.5 angstrom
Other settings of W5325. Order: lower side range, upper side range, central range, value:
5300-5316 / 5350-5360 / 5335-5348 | 0.8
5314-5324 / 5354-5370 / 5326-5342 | 1.3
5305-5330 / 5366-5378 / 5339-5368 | -1.3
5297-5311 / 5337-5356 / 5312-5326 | -0.6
